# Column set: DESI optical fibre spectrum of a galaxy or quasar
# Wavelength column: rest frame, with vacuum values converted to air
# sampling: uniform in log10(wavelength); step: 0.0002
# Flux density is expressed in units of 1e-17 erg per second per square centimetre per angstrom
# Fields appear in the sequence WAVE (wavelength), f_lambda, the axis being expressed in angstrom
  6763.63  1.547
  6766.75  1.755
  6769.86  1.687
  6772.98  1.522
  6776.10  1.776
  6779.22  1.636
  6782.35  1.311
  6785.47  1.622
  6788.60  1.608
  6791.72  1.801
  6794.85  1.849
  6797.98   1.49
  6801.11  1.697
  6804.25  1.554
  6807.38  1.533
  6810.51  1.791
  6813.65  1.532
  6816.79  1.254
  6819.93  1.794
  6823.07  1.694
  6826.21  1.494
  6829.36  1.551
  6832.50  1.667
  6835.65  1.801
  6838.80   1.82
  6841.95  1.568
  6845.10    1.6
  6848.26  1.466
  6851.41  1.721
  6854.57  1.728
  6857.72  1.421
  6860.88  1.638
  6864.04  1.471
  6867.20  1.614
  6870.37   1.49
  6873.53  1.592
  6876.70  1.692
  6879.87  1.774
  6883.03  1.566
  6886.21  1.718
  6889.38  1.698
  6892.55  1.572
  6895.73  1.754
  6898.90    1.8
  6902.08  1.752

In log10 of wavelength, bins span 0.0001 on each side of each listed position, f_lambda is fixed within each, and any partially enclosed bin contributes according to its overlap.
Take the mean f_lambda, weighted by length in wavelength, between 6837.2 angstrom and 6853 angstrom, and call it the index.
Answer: 1.63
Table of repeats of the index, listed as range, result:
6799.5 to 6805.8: 1.62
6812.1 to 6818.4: 1.39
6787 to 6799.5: 1.69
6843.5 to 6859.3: 1.59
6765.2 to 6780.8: 1.67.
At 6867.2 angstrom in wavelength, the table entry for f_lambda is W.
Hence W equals 1.614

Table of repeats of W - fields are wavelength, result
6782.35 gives 1.311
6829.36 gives 1.551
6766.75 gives 1.755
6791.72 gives 1.801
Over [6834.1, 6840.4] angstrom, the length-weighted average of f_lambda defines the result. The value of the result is 1.81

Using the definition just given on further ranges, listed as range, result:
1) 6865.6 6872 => 1.55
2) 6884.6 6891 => 1.71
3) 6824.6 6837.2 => 1.63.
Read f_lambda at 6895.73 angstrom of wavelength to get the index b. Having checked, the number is 1.754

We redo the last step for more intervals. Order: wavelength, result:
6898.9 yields 1.8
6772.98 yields 1.522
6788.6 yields 1.608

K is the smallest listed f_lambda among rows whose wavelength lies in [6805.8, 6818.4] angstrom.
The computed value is 1.254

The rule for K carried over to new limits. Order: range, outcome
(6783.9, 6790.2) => 1.608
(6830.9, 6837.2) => 1.667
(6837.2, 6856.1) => 1.466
